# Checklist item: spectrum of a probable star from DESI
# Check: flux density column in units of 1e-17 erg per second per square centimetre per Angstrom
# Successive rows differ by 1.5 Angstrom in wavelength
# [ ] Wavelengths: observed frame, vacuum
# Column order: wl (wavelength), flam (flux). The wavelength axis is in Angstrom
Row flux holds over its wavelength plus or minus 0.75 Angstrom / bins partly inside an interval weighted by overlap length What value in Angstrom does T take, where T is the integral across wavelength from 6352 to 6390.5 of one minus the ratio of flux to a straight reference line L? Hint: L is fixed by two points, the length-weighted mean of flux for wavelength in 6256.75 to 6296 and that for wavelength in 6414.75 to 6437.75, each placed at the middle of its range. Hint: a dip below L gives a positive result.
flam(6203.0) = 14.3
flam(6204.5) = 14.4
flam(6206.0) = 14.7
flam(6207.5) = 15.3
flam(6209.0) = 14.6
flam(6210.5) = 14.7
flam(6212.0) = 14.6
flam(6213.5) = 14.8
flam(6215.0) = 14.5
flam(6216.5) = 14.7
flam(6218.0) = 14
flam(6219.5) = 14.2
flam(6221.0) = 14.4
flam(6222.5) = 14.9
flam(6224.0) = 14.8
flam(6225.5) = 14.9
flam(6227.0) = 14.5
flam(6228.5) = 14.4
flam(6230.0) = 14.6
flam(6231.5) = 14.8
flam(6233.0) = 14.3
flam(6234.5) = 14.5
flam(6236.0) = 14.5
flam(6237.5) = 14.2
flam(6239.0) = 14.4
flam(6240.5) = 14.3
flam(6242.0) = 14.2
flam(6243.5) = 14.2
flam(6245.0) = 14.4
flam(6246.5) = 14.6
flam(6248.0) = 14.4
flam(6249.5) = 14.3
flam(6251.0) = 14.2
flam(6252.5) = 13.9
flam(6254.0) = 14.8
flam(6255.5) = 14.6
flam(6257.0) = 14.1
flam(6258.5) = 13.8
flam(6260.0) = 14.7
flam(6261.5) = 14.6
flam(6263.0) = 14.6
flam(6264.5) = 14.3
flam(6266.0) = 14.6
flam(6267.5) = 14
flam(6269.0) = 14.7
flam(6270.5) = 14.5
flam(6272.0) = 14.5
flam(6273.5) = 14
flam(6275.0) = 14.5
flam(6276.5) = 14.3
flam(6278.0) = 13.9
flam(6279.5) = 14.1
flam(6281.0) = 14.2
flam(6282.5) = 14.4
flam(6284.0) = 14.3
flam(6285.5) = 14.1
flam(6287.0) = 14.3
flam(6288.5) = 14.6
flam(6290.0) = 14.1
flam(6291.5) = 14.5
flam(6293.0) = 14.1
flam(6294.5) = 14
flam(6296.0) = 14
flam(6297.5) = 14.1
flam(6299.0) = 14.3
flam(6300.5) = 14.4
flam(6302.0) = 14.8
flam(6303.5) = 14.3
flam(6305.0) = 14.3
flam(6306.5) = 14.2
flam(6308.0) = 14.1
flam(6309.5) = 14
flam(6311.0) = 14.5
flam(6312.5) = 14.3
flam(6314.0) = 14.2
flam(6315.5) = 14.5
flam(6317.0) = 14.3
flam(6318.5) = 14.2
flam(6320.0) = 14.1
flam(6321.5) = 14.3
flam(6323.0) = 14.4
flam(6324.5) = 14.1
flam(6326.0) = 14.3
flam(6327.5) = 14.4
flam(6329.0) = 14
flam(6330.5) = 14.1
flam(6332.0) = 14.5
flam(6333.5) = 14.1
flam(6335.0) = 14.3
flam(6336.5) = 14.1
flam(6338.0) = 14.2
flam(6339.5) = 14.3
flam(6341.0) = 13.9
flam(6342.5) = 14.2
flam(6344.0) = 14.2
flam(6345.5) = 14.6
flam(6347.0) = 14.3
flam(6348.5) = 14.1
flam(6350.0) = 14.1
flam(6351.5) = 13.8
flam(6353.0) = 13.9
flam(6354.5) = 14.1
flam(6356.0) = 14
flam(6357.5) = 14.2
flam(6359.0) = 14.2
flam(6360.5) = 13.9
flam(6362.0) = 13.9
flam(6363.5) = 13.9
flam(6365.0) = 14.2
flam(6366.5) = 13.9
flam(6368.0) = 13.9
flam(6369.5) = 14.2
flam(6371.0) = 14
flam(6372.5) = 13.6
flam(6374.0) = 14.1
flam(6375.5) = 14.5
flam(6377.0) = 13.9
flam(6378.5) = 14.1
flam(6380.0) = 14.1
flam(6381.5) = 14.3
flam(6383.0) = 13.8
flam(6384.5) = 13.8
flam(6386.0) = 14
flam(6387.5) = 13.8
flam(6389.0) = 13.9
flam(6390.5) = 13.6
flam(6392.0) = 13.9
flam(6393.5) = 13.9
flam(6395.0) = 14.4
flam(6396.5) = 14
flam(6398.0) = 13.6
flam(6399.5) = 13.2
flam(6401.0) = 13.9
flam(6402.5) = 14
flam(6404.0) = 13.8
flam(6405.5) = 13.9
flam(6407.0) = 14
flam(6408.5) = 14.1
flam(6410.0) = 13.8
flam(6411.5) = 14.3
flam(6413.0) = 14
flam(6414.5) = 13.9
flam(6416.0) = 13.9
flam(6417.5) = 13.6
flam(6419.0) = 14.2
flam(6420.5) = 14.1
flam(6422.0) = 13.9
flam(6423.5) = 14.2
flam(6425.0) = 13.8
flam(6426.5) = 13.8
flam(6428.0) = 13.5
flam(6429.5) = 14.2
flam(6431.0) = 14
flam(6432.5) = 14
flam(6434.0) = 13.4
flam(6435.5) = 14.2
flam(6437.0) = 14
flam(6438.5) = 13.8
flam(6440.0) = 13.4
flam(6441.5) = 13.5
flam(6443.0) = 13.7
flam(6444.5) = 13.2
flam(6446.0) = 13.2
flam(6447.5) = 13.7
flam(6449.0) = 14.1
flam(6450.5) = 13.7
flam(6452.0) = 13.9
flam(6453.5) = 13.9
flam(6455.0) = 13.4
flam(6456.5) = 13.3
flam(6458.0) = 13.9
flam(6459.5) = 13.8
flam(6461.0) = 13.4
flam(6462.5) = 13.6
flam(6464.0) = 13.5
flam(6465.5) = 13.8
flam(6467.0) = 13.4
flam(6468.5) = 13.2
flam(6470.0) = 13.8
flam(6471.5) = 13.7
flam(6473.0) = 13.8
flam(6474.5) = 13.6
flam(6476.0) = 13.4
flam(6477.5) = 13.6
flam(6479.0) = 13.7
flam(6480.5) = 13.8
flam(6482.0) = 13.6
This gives 0.2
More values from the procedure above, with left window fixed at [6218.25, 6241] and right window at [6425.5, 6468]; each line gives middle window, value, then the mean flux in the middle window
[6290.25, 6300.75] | 0.1 Angstrom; 14.2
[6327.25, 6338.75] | -0.1 Angstrom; 14.2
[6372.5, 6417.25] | -0.2 Angstrom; 13.9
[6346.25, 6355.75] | 0.0 Angstrom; 14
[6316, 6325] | -0.1 Angstrom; 14.2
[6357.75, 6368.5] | 0.0 Angstrom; 14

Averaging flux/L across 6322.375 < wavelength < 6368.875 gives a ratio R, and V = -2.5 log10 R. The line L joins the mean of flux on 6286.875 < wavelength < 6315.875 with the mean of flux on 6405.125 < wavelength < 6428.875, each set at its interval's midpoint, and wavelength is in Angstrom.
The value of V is 0.00 mag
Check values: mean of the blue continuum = 14.3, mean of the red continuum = 13.9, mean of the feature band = 14.1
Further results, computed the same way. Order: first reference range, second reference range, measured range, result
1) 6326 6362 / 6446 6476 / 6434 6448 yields 0.01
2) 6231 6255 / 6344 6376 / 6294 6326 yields 0.00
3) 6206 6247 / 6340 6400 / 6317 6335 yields -0.01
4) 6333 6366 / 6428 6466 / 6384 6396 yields 0.00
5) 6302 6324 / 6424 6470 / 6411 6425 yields -0.01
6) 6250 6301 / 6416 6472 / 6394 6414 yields 0.00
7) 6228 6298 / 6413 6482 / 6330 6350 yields -0.01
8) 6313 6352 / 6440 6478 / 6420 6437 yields -0.01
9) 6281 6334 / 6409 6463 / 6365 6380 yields 0.00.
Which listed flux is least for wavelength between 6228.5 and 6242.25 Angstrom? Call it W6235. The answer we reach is 14.2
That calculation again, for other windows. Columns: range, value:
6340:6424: 13.2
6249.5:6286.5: 13.8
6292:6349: 13.9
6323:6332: 14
